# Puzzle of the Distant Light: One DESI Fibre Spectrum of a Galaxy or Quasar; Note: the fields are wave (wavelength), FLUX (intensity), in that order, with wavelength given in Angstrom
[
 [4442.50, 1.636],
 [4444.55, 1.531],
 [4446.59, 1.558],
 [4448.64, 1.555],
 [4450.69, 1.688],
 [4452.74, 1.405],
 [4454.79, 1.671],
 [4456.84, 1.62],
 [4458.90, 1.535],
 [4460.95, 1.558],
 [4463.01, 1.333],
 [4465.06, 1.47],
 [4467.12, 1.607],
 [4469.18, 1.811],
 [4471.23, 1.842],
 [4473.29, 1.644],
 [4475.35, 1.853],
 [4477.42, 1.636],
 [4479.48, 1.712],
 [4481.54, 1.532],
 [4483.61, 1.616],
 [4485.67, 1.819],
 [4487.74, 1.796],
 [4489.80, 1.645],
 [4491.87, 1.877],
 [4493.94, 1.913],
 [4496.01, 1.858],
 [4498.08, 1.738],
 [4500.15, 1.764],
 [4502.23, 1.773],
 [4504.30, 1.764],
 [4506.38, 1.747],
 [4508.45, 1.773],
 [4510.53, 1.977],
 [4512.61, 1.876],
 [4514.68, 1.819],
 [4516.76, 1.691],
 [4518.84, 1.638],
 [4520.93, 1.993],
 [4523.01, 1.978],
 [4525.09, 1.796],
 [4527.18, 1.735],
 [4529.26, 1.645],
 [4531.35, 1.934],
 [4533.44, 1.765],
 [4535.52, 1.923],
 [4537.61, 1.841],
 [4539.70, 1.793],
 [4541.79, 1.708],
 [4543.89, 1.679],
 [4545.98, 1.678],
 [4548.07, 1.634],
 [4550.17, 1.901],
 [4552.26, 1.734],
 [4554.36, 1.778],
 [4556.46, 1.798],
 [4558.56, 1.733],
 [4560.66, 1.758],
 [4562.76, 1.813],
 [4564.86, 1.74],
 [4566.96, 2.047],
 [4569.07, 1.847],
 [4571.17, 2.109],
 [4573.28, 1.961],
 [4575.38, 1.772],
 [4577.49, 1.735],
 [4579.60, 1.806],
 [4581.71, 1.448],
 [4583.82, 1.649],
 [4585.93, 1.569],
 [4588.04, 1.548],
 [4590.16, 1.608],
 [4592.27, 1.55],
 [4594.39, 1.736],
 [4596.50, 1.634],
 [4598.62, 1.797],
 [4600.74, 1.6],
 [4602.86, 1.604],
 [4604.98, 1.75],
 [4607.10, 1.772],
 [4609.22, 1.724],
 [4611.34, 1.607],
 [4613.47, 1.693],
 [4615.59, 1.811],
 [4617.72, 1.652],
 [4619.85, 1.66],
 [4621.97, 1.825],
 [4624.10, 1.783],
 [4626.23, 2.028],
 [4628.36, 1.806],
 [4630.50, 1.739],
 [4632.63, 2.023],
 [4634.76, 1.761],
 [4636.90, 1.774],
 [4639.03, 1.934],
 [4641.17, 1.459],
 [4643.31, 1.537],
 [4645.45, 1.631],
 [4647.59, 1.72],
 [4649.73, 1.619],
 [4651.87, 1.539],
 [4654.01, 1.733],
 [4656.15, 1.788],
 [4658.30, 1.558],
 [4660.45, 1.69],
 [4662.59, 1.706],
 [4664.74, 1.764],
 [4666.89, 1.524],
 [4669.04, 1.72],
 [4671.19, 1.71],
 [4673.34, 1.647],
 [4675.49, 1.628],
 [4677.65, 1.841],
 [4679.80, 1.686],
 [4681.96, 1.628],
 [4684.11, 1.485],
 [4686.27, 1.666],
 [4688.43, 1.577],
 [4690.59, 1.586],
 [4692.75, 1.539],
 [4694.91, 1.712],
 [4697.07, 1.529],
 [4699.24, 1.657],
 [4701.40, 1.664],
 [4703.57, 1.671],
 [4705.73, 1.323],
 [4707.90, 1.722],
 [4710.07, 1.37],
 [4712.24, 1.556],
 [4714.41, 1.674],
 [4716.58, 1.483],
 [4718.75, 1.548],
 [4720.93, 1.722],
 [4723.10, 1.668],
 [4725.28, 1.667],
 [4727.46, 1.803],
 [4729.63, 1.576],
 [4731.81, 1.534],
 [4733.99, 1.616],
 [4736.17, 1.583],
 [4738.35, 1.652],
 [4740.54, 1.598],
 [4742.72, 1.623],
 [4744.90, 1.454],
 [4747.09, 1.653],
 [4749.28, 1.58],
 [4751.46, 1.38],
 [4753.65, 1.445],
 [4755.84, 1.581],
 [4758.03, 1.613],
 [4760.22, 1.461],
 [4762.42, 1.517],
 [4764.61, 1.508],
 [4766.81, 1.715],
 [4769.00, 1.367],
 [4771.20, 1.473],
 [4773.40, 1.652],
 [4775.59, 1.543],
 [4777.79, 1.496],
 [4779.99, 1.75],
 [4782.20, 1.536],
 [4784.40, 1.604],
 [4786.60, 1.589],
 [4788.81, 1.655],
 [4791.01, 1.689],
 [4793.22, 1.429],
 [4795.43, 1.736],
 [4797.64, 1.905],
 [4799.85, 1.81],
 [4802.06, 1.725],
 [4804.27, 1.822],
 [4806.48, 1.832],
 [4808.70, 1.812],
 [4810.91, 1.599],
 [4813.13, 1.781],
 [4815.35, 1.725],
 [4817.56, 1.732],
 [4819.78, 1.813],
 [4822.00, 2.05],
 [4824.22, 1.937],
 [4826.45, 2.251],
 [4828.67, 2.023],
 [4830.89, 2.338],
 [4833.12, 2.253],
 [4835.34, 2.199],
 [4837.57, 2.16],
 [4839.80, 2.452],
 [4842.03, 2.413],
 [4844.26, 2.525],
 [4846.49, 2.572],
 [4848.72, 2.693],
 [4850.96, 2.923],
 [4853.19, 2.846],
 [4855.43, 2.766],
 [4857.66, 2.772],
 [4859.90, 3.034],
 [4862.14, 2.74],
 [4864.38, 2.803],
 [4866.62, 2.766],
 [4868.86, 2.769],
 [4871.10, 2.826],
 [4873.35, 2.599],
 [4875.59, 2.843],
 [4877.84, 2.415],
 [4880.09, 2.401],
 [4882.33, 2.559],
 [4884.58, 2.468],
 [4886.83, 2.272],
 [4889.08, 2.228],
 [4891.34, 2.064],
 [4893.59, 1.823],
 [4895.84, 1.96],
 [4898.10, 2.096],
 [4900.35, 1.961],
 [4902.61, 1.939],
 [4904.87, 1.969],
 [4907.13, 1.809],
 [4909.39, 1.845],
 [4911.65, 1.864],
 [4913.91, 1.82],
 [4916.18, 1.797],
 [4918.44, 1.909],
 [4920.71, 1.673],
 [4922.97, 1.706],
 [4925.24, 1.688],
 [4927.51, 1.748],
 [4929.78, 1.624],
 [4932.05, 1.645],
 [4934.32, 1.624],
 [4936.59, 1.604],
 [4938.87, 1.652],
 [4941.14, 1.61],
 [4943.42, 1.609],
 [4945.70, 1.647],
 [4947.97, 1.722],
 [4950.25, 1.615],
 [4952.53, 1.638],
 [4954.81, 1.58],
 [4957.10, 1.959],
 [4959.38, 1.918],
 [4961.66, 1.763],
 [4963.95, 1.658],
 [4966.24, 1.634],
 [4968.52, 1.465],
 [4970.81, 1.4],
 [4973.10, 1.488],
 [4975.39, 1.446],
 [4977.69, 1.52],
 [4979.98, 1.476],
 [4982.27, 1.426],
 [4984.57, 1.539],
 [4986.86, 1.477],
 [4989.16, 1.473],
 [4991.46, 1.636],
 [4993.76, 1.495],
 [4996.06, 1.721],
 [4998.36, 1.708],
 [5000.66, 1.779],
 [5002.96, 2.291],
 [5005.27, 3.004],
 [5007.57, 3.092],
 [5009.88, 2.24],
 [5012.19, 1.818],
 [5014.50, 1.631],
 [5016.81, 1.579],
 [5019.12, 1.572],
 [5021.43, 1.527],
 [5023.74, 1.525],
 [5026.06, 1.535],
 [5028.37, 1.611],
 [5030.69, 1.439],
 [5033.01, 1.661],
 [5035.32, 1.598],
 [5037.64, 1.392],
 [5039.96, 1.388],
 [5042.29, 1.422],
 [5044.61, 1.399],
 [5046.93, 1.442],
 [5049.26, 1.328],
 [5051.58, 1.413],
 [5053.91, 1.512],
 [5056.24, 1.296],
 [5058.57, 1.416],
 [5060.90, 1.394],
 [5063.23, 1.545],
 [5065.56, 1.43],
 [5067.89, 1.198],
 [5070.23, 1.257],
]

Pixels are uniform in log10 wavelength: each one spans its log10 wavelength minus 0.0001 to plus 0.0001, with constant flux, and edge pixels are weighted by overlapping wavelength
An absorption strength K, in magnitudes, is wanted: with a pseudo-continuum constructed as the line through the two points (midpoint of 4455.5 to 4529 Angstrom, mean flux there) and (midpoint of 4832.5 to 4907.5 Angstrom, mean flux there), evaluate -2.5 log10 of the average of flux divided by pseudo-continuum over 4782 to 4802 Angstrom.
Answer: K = 0.35 mag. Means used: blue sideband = 1.73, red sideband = 2.45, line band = 1.67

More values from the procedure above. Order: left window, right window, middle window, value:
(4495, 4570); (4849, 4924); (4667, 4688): 0.21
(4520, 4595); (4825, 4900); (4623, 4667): 0.14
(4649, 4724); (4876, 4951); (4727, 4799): 0.09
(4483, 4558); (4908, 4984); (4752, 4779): 0.12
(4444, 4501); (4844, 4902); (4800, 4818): 0.33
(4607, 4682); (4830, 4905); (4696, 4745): 0.23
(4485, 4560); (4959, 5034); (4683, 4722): 0.12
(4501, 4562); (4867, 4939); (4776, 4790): 0.22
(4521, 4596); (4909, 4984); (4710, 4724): 0.09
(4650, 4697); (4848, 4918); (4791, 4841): 0.12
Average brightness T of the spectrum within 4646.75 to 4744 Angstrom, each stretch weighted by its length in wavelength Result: 1.63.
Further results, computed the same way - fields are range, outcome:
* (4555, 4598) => 1.74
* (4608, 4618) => 1.7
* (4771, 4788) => 1.59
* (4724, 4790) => 1.57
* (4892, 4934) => 1.83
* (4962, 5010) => 1.75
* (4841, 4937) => 2.24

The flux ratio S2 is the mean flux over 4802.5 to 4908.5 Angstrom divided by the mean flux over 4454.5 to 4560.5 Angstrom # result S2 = 1.31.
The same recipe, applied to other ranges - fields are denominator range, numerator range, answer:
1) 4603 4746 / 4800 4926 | 1.33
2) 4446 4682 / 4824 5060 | 1.12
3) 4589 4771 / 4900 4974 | 1.04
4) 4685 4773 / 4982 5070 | 1.03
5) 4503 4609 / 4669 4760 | 0.91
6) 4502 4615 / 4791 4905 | 1.27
